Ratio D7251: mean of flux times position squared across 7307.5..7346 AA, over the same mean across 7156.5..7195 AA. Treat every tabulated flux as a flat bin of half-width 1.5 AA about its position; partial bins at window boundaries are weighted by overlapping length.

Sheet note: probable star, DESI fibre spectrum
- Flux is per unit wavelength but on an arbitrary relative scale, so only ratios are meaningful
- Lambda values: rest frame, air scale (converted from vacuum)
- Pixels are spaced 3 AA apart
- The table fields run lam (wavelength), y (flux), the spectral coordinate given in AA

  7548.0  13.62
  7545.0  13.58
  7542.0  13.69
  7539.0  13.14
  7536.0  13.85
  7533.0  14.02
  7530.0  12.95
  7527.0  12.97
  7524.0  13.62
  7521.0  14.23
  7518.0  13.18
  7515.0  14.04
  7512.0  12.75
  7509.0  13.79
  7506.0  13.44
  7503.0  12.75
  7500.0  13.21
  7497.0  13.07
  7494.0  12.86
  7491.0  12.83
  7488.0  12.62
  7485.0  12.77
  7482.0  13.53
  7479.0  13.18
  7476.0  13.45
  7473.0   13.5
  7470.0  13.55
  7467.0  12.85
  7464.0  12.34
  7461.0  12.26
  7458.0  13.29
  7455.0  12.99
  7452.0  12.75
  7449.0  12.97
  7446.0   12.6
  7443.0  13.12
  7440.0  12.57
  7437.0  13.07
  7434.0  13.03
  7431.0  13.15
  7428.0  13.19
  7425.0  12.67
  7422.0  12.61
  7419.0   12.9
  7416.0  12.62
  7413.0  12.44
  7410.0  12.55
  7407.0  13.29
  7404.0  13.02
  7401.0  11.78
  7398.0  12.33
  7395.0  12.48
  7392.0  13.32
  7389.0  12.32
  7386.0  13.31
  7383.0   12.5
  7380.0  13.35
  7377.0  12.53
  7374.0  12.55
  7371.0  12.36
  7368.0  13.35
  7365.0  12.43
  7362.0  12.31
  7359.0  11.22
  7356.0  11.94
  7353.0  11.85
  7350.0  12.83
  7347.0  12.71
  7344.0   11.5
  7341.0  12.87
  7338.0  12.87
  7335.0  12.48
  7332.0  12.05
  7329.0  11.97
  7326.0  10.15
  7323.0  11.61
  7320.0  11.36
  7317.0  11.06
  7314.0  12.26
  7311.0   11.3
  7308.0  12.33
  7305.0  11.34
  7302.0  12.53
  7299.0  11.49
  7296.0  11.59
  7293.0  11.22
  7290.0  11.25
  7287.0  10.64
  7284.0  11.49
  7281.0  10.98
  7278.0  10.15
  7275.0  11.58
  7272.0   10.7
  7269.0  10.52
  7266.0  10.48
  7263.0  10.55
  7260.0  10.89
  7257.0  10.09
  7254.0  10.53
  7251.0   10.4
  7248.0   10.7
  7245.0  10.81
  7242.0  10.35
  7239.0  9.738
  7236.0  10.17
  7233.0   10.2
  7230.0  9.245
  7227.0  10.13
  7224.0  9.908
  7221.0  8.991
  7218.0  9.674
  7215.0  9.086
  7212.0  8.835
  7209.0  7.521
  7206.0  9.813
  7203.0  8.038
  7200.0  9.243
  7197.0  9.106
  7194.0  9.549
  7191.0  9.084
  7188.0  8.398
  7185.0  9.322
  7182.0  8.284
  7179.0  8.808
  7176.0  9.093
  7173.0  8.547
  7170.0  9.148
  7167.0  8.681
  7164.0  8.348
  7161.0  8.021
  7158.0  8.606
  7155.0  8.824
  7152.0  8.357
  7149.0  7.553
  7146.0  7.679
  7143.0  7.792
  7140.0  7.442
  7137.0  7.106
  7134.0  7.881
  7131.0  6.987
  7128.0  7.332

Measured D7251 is 1.4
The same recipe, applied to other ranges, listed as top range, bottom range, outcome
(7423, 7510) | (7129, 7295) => 1.48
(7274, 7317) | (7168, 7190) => 1.34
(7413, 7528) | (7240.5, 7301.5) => 1.27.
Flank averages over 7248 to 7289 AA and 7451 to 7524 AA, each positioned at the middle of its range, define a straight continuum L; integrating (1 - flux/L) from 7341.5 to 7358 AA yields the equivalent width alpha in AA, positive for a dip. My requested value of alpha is -0.8 AA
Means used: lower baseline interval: 10.7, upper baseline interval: 13.1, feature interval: 12.2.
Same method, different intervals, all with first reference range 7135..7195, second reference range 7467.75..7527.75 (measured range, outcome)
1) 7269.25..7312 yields -4.4 AA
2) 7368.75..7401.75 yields -2.9 AA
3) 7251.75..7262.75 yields -0.8 AA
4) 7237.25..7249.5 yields -1.1 AA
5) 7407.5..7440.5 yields -1.7 AA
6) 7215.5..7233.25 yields -0.6 AA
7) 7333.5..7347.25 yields -1.9 AA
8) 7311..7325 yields -1.1 AA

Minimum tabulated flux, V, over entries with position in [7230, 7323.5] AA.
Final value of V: 9.245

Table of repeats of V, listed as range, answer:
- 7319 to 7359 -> 10.15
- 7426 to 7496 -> 12.26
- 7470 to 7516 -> 12.62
